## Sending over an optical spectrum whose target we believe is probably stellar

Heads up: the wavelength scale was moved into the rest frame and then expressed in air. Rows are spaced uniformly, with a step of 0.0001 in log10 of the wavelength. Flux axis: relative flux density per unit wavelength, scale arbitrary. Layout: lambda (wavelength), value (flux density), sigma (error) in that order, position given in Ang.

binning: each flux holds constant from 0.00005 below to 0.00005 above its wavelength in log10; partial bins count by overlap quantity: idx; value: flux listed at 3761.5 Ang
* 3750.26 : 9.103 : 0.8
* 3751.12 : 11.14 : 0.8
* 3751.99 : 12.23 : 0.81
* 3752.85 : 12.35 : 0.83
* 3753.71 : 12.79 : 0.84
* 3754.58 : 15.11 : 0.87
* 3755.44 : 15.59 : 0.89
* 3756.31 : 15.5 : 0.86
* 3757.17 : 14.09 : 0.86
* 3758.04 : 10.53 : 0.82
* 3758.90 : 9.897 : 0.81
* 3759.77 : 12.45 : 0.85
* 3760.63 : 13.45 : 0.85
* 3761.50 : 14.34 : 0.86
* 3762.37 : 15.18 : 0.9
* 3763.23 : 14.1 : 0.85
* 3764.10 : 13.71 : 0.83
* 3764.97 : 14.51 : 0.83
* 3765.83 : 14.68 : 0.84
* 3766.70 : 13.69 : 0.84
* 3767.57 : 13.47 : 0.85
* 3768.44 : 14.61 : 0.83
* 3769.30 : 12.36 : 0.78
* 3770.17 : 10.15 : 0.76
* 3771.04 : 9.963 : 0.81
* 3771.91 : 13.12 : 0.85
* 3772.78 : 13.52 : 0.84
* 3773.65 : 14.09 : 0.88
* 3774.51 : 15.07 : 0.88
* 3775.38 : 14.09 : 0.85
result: 14.34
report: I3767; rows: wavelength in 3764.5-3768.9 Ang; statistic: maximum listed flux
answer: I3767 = 14.68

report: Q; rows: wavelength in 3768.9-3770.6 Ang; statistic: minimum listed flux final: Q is 10.15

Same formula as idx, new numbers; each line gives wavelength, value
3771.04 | 9.963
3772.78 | 13.52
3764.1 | 13.71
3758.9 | 9.897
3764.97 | 14.51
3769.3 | 12.36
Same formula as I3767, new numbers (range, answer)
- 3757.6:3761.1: 13.45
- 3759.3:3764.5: 15.18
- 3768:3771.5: 14.61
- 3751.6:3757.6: 15.59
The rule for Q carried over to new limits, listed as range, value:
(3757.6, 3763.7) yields 9.897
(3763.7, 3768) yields 13.47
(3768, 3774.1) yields 9.963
